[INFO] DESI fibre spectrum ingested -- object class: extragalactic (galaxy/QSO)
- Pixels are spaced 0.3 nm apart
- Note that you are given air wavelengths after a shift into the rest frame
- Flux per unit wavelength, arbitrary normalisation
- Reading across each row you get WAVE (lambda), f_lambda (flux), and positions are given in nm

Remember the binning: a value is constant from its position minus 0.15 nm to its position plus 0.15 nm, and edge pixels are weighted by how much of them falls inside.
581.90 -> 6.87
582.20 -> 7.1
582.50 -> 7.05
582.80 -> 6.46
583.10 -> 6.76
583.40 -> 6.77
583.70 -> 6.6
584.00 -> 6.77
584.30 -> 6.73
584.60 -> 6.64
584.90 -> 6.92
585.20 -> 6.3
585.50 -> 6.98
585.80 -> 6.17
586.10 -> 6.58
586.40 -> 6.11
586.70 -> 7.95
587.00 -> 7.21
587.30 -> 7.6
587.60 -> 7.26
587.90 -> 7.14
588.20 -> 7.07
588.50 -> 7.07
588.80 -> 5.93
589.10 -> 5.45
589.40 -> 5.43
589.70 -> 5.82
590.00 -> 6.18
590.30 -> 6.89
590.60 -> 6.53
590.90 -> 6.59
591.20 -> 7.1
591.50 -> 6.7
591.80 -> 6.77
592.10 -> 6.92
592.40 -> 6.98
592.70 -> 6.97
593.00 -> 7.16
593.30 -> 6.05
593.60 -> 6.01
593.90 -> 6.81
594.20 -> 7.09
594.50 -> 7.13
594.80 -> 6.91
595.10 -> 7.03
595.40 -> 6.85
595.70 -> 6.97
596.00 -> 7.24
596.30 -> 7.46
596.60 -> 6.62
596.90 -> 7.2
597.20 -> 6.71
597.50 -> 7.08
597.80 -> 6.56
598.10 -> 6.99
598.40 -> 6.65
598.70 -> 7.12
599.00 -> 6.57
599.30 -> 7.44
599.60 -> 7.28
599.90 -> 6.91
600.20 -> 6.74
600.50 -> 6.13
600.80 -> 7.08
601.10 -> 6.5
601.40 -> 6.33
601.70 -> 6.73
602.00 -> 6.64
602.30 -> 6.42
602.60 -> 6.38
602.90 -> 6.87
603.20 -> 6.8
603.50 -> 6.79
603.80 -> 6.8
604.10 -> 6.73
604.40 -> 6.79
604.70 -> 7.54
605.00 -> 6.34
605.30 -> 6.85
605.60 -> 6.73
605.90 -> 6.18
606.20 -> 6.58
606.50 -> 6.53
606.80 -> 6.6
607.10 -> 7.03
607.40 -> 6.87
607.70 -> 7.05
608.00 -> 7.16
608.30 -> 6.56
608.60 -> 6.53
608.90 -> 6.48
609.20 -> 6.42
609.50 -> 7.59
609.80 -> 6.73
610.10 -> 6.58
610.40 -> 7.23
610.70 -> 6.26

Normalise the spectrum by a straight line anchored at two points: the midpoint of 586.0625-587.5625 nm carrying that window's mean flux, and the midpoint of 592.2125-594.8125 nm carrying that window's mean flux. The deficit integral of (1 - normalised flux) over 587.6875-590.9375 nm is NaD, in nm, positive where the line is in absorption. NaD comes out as 0.291 nm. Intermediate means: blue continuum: 7.14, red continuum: 6.79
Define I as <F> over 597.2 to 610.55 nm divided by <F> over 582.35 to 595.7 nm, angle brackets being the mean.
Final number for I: 1.01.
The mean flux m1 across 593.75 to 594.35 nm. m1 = 6.95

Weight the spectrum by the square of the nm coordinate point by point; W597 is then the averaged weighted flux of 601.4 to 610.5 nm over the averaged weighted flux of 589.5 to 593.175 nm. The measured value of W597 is 1.06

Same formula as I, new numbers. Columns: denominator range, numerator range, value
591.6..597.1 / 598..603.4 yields 0.98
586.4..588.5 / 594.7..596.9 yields 0.97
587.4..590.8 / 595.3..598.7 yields 1.08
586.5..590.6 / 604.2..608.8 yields 1.01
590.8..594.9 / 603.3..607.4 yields 0.99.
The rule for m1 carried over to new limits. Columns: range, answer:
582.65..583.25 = 6.61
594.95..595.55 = 6.94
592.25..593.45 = 6.79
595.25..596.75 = 7.03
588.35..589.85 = 5.94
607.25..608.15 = 7.03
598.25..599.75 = 7.01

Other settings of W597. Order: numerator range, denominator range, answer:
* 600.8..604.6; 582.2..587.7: 1.04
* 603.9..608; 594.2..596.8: 1.00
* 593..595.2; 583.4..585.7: 1.04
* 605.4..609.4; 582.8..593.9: 1.07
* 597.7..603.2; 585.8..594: 1.05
